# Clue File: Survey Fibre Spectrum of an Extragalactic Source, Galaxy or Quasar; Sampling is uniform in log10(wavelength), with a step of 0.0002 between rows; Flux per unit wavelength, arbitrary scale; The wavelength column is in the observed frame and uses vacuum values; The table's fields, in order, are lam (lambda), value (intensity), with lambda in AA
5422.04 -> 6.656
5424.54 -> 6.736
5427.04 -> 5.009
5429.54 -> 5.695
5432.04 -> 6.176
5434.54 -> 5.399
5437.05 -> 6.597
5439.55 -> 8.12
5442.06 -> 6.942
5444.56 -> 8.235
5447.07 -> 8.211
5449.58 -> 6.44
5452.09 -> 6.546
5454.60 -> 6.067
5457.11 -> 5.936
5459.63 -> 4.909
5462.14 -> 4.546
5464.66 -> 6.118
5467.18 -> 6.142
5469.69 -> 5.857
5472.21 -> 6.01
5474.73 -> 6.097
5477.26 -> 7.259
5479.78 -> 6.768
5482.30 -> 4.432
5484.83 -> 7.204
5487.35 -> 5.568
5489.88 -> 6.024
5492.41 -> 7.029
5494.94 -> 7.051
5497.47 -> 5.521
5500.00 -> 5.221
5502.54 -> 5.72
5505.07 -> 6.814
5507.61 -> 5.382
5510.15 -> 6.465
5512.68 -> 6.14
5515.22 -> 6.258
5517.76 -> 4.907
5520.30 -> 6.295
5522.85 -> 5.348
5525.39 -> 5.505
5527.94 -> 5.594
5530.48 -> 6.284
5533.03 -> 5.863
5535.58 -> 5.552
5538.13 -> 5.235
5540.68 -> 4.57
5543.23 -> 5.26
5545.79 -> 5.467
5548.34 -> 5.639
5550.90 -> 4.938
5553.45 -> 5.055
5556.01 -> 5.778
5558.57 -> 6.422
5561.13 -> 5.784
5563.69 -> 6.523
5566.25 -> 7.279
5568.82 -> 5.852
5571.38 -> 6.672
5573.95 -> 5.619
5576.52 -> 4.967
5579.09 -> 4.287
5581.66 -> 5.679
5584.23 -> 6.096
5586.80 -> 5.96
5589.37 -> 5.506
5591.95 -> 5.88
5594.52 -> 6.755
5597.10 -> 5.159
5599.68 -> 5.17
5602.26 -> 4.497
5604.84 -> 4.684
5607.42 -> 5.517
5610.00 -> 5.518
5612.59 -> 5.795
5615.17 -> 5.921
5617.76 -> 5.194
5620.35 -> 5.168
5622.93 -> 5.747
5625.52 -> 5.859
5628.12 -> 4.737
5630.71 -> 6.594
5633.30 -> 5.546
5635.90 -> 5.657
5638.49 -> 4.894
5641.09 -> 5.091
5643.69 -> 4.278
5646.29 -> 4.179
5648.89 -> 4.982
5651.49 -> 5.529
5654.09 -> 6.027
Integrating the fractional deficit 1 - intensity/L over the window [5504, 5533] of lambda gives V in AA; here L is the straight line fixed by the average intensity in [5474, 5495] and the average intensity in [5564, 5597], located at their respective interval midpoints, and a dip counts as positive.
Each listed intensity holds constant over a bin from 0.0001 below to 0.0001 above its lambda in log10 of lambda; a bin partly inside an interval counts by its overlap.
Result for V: 1.3 AA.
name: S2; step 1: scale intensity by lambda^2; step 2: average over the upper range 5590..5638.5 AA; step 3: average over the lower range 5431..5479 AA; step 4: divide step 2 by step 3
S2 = 0.91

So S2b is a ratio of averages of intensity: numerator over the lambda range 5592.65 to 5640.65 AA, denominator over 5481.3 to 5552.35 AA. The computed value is 0.95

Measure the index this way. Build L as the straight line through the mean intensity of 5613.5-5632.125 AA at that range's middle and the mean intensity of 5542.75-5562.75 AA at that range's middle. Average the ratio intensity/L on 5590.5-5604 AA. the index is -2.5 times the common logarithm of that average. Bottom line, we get 0.03 mag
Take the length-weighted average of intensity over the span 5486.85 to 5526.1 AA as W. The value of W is 5.97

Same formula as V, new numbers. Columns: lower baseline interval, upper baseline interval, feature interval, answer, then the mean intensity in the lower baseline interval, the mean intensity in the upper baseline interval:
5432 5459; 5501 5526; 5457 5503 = 2.5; 6.77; 5.89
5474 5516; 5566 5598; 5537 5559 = 2.2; 6.17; 5.78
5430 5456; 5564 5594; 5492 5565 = 5.3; 6.83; 5.85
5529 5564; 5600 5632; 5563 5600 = -2.2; 5.57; 5.43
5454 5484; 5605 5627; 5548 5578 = -1.2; 5.86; 5.54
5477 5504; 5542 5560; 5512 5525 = 0.2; 6.13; 5.51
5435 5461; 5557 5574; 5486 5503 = 1.4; 6.75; 6.35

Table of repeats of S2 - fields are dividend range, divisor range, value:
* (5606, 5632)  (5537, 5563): 1.05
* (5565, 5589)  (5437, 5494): 0.95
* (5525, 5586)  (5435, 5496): 0.91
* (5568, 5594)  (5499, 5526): 1.00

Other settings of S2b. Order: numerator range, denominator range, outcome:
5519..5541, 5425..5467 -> 0.89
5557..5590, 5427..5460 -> 0.90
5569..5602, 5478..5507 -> 0.92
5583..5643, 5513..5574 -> 0.96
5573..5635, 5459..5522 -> 0.92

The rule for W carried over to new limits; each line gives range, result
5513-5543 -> 5.59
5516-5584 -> 5.64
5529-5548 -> 5.47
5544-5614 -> 5.65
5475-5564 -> 5.85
